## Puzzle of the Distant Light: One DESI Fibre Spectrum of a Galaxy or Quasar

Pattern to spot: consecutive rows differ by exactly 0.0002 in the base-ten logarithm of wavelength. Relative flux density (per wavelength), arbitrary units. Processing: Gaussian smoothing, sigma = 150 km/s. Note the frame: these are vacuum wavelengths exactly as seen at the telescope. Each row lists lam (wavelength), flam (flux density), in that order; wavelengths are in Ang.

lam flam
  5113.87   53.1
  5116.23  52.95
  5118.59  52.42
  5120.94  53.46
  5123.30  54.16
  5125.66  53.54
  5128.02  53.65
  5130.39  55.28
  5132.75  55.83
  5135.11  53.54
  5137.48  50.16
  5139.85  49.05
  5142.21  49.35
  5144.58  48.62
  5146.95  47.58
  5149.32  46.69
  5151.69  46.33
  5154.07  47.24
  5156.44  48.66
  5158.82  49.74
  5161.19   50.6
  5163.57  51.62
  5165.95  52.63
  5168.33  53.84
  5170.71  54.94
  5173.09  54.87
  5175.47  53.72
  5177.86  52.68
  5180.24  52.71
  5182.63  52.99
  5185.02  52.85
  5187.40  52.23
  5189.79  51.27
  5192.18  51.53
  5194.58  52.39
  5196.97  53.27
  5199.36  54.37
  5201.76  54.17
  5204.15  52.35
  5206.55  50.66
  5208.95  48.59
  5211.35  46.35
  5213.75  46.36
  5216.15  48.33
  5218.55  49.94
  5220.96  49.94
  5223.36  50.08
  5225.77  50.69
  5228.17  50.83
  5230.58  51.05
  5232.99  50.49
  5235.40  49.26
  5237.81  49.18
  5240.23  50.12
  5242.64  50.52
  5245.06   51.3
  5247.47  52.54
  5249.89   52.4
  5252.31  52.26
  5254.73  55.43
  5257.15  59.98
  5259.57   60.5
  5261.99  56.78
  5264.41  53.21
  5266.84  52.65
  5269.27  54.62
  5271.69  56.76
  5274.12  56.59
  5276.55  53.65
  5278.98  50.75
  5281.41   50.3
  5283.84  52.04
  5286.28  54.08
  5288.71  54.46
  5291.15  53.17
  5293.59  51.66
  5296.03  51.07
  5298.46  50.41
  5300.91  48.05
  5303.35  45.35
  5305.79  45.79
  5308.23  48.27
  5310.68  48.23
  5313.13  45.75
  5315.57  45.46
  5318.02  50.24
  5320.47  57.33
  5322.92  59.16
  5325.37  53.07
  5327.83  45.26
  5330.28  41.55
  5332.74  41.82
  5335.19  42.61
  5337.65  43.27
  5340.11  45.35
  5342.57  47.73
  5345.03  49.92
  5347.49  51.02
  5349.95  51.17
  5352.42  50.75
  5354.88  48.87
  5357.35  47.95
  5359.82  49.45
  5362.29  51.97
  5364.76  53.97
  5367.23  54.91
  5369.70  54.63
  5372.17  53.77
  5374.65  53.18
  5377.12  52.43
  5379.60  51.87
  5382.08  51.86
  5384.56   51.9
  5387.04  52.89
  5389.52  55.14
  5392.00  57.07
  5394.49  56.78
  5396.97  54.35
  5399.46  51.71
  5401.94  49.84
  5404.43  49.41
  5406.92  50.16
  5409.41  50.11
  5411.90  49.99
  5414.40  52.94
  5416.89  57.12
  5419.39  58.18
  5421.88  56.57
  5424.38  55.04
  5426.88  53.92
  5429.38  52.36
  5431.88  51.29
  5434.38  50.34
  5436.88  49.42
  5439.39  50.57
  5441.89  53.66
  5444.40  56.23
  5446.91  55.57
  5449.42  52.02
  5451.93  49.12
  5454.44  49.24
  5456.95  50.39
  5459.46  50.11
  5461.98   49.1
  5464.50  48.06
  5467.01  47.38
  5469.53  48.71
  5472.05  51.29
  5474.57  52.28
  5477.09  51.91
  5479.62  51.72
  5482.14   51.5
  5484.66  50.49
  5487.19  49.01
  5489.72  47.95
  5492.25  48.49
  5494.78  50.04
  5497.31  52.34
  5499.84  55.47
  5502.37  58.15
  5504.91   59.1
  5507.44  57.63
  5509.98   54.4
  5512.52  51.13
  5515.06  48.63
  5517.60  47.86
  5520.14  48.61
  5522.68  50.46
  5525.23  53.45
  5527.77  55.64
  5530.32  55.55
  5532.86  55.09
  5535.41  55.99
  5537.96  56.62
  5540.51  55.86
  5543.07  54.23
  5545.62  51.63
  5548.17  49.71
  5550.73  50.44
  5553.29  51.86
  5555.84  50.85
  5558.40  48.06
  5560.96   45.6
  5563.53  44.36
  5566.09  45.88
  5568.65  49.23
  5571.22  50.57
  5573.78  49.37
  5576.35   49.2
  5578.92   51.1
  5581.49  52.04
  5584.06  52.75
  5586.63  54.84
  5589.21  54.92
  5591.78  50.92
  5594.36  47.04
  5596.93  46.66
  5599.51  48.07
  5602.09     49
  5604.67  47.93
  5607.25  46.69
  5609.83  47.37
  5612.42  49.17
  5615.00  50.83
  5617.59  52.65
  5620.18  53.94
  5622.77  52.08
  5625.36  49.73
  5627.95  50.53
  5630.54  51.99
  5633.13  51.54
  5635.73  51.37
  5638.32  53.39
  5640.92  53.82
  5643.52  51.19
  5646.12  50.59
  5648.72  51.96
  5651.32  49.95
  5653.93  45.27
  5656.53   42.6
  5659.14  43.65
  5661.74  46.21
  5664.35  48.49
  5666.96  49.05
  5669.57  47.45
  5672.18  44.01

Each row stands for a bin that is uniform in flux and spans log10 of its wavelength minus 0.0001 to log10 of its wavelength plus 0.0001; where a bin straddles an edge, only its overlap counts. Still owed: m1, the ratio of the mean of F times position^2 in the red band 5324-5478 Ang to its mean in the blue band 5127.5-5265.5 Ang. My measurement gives 1.07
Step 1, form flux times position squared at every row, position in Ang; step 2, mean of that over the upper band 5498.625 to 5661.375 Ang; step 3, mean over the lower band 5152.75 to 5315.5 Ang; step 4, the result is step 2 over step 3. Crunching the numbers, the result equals 1.1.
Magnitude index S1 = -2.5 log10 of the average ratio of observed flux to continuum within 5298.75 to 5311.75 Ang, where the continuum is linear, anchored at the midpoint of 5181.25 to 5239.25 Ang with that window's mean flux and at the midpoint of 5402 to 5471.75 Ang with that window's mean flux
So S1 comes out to 0.08 mag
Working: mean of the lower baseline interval 50.8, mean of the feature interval 47.3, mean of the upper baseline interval 51.7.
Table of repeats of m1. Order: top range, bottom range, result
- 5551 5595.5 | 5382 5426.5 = 0.99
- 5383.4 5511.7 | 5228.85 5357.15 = 1.09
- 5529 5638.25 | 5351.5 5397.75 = 1.04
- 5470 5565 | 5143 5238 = 1.16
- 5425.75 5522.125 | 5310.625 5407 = 1.06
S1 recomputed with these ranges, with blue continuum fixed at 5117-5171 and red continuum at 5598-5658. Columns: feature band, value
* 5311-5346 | 0.07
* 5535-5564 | -0.02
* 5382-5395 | -0.08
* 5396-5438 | -0.04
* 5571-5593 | -0.04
